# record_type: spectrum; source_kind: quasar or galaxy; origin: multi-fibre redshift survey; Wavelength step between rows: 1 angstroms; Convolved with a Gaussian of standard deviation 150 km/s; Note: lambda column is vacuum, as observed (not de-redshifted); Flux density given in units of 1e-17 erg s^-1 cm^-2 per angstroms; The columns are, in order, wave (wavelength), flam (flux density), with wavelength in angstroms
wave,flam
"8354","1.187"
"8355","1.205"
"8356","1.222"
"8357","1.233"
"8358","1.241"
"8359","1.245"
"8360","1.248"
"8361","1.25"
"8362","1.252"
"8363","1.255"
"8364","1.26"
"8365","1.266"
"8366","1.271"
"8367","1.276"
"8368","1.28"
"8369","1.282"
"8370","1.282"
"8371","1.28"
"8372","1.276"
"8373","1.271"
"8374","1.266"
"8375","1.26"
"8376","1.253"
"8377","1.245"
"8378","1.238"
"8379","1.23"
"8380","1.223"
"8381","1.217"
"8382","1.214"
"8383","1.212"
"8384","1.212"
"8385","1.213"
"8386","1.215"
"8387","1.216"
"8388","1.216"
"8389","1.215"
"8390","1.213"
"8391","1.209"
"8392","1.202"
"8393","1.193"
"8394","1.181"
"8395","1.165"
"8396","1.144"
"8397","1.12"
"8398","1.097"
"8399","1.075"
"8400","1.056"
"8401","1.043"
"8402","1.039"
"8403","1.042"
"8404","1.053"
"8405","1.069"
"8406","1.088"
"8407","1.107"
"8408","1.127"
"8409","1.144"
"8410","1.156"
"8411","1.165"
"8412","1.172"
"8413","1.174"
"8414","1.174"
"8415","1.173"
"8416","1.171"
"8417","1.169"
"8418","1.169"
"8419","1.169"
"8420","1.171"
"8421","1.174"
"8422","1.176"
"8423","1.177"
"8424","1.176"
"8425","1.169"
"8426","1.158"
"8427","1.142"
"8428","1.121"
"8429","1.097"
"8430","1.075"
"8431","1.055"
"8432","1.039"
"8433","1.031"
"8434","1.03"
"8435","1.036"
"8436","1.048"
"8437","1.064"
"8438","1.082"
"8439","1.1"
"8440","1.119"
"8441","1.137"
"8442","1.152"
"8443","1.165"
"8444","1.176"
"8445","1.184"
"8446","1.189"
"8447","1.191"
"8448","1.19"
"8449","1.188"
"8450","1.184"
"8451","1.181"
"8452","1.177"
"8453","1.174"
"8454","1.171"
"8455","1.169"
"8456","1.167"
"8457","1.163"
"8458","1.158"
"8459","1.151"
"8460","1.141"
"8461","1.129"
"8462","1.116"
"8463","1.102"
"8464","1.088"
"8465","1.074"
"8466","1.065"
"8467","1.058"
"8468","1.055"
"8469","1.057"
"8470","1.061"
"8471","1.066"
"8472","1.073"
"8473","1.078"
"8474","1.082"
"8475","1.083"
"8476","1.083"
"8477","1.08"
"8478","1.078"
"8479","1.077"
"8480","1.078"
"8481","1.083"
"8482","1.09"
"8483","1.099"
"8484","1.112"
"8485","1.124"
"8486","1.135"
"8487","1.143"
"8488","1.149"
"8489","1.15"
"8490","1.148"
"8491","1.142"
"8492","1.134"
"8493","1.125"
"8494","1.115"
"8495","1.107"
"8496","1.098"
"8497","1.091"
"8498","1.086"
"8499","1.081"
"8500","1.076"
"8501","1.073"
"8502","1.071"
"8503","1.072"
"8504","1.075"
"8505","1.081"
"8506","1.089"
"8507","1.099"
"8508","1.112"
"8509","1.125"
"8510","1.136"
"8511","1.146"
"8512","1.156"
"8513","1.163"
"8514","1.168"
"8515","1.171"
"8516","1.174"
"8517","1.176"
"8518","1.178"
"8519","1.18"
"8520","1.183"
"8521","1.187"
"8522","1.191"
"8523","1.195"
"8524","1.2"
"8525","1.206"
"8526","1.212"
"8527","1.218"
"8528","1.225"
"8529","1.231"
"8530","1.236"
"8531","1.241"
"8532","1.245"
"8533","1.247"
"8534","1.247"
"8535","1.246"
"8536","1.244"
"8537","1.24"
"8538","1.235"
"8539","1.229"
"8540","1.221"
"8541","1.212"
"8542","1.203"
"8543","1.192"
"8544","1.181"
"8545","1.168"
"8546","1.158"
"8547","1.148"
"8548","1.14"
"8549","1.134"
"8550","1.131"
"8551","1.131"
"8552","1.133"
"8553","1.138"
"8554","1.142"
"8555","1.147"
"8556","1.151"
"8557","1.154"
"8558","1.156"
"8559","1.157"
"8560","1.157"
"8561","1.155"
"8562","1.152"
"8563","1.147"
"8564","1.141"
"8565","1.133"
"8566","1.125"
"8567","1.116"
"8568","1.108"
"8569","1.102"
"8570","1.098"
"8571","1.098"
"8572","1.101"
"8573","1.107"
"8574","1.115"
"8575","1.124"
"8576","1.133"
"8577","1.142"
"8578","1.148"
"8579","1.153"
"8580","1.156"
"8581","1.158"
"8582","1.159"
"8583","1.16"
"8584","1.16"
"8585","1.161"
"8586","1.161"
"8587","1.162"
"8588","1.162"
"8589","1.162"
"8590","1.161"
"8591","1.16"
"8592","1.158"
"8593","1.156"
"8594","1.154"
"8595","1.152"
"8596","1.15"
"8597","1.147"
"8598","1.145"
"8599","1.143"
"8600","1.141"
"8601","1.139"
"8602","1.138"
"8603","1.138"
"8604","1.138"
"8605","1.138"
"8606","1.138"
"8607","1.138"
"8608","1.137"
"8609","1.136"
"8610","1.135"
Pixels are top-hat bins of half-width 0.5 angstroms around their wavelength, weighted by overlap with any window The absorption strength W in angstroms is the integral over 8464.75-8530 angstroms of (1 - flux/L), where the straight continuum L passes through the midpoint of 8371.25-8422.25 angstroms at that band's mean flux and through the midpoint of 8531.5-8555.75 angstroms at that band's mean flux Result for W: 3.30 angstroms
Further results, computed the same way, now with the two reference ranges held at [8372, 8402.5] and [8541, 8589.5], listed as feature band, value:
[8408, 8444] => 1.5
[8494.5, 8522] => 0.8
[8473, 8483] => 0.7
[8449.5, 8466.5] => 0.4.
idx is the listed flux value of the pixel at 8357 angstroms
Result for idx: 1.233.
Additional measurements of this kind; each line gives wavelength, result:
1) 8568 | 1.108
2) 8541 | 1.212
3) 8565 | 1.133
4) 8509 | 1.125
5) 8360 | 1.248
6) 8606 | 1.138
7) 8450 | 1.184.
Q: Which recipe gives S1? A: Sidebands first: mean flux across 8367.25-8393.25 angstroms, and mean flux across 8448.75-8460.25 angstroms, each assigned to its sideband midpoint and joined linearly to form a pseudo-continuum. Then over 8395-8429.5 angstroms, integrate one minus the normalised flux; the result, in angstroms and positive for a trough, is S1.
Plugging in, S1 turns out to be 2.2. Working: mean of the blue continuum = 1.24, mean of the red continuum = 1.17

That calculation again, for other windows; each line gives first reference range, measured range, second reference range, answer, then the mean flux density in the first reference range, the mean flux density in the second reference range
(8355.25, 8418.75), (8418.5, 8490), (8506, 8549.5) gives 4.3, 1.19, 1.19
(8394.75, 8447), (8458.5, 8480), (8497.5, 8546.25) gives 1.1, 1.12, 1.17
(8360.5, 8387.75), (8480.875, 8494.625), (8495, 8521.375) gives 0.2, 1.25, 1.12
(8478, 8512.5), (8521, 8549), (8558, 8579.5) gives -2.3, 1.11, 1.13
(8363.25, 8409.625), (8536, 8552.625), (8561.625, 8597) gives -0.4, 1.19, 1.14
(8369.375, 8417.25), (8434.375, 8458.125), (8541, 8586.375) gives 0.4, 1.18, 1.14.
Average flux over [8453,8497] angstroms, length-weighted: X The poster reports 1.11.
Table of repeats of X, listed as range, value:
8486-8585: 1.15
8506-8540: 1.19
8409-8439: 1.13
